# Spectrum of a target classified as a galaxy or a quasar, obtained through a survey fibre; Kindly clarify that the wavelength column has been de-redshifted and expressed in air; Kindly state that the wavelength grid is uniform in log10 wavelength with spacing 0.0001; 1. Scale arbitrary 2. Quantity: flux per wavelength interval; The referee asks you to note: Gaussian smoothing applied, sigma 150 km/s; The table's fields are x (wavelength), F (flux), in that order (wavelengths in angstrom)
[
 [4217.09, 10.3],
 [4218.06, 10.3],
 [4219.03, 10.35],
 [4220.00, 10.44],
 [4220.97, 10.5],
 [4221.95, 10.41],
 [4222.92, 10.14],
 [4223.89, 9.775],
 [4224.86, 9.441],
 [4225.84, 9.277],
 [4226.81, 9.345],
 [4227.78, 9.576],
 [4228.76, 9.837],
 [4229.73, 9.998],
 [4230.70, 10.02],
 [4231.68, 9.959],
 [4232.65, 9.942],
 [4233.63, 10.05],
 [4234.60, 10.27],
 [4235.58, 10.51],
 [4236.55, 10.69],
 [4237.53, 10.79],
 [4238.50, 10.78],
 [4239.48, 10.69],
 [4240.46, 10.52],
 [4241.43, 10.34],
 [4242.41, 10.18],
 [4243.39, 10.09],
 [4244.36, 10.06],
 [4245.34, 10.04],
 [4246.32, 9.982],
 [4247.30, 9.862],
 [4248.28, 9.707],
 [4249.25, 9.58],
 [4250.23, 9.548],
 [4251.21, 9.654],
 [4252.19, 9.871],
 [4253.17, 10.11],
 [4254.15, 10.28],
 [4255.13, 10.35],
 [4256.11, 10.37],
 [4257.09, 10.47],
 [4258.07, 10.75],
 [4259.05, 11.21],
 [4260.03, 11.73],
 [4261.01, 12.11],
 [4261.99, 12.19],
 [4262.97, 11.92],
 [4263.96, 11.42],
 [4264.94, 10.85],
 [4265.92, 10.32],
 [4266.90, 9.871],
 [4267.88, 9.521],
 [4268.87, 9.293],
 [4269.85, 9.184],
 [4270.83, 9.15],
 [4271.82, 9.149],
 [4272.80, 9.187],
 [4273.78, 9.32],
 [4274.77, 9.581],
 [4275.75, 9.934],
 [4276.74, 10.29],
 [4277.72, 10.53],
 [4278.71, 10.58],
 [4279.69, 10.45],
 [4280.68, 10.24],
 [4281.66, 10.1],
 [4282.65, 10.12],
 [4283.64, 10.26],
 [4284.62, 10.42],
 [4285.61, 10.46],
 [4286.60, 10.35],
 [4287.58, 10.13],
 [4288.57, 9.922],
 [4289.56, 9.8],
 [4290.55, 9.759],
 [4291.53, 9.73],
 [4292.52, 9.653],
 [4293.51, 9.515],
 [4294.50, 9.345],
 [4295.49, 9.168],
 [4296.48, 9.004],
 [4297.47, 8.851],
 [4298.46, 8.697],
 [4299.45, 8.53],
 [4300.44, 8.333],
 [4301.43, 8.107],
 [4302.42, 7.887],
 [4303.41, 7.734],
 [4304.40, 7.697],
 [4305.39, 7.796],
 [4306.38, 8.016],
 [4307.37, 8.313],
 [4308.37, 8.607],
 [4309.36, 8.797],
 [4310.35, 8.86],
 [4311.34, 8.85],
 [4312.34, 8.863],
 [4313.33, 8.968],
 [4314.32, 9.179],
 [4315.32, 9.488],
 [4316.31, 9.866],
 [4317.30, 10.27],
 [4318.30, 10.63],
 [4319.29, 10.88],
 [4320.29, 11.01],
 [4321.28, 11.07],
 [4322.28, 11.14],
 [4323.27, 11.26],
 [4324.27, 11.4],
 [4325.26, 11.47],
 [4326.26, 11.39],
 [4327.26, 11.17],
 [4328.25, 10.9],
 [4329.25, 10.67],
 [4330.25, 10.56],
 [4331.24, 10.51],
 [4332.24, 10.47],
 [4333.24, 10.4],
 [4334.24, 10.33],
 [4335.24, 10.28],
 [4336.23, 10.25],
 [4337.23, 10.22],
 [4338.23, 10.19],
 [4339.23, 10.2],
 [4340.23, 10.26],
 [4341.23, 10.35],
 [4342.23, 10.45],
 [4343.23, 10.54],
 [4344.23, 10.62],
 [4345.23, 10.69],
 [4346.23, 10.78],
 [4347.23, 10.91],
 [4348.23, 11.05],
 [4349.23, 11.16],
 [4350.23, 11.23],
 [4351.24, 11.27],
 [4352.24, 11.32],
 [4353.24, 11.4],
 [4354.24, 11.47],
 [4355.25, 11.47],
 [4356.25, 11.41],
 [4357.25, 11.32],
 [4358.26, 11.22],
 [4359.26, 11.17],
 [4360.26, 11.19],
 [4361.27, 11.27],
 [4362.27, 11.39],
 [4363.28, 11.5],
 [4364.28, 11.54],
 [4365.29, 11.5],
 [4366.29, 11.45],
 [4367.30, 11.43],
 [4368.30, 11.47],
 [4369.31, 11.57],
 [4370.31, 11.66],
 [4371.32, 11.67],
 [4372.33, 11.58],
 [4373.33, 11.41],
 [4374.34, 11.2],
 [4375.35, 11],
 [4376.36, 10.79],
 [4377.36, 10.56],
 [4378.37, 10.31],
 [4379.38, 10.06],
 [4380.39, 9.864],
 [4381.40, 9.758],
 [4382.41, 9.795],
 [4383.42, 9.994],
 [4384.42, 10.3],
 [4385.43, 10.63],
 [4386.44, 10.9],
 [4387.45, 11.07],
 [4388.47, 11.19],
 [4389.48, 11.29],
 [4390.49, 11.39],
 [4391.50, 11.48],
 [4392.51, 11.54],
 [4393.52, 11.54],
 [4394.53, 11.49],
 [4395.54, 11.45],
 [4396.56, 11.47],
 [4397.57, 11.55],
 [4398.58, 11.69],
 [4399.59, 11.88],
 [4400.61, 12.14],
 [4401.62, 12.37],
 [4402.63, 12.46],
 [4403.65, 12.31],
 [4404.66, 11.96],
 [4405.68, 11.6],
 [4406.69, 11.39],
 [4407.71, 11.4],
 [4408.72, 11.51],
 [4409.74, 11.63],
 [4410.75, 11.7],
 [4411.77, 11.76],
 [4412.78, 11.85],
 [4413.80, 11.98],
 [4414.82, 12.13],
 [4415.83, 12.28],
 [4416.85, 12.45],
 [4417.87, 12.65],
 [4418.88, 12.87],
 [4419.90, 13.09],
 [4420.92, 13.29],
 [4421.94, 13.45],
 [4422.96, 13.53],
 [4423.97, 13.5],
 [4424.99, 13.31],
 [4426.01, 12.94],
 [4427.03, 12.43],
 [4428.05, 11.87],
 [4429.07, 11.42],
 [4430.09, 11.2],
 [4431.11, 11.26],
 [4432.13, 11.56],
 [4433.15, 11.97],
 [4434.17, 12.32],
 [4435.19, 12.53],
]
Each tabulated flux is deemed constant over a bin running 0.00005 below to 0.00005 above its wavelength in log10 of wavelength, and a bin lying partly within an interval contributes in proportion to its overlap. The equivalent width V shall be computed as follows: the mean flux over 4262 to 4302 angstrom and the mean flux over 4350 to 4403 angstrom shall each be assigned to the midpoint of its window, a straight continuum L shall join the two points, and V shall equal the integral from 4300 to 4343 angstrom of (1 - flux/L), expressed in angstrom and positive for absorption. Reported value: 2.3 angstrom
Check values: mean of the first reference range 9.8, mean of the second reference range 11.2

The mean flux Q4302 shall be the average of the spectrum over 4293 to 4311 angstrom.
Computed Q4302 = 8.52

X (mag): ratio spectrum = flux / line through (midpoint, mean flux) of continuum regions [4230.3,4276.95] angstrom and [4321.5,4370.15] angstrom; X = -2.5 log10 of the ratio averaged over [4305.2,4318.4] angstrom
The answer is 0.19 mag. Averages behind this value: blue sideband 10.2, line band 9.02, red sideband 11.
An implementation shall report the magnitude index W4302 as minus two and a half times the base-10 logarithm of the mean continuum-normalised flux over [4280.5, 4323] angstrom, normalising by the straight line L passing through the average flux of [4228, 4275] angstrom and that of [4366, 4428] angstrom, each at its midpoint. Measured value 0.142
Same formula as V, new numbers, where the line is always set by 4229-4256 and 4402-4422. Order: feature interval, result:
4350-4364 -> 0.2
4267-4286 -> 1.2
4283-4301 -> 2.0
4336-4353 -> 1.0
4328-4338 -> 0.7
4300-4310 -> 2.5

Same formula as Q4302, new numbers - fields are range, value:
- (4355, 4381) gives 11.2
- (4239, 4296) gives 10.2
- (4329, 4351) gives 10.6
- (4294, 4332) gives 9.57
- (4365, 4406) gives 11.2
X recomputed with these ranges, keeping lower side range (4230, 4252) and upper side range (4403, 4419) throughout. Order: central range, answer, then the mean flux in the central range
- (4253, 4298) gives 0.04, 10.1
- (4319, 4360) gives 0.03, 10.9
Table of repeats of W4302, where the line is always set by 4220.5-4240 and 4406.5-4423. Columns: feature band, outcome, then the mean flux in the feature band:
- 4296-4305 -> 0.30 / 8.31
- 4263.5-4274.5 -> 0.09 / 9.75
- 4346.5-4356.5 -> 0.03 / 11.3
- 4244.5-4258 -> 0.04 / 10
